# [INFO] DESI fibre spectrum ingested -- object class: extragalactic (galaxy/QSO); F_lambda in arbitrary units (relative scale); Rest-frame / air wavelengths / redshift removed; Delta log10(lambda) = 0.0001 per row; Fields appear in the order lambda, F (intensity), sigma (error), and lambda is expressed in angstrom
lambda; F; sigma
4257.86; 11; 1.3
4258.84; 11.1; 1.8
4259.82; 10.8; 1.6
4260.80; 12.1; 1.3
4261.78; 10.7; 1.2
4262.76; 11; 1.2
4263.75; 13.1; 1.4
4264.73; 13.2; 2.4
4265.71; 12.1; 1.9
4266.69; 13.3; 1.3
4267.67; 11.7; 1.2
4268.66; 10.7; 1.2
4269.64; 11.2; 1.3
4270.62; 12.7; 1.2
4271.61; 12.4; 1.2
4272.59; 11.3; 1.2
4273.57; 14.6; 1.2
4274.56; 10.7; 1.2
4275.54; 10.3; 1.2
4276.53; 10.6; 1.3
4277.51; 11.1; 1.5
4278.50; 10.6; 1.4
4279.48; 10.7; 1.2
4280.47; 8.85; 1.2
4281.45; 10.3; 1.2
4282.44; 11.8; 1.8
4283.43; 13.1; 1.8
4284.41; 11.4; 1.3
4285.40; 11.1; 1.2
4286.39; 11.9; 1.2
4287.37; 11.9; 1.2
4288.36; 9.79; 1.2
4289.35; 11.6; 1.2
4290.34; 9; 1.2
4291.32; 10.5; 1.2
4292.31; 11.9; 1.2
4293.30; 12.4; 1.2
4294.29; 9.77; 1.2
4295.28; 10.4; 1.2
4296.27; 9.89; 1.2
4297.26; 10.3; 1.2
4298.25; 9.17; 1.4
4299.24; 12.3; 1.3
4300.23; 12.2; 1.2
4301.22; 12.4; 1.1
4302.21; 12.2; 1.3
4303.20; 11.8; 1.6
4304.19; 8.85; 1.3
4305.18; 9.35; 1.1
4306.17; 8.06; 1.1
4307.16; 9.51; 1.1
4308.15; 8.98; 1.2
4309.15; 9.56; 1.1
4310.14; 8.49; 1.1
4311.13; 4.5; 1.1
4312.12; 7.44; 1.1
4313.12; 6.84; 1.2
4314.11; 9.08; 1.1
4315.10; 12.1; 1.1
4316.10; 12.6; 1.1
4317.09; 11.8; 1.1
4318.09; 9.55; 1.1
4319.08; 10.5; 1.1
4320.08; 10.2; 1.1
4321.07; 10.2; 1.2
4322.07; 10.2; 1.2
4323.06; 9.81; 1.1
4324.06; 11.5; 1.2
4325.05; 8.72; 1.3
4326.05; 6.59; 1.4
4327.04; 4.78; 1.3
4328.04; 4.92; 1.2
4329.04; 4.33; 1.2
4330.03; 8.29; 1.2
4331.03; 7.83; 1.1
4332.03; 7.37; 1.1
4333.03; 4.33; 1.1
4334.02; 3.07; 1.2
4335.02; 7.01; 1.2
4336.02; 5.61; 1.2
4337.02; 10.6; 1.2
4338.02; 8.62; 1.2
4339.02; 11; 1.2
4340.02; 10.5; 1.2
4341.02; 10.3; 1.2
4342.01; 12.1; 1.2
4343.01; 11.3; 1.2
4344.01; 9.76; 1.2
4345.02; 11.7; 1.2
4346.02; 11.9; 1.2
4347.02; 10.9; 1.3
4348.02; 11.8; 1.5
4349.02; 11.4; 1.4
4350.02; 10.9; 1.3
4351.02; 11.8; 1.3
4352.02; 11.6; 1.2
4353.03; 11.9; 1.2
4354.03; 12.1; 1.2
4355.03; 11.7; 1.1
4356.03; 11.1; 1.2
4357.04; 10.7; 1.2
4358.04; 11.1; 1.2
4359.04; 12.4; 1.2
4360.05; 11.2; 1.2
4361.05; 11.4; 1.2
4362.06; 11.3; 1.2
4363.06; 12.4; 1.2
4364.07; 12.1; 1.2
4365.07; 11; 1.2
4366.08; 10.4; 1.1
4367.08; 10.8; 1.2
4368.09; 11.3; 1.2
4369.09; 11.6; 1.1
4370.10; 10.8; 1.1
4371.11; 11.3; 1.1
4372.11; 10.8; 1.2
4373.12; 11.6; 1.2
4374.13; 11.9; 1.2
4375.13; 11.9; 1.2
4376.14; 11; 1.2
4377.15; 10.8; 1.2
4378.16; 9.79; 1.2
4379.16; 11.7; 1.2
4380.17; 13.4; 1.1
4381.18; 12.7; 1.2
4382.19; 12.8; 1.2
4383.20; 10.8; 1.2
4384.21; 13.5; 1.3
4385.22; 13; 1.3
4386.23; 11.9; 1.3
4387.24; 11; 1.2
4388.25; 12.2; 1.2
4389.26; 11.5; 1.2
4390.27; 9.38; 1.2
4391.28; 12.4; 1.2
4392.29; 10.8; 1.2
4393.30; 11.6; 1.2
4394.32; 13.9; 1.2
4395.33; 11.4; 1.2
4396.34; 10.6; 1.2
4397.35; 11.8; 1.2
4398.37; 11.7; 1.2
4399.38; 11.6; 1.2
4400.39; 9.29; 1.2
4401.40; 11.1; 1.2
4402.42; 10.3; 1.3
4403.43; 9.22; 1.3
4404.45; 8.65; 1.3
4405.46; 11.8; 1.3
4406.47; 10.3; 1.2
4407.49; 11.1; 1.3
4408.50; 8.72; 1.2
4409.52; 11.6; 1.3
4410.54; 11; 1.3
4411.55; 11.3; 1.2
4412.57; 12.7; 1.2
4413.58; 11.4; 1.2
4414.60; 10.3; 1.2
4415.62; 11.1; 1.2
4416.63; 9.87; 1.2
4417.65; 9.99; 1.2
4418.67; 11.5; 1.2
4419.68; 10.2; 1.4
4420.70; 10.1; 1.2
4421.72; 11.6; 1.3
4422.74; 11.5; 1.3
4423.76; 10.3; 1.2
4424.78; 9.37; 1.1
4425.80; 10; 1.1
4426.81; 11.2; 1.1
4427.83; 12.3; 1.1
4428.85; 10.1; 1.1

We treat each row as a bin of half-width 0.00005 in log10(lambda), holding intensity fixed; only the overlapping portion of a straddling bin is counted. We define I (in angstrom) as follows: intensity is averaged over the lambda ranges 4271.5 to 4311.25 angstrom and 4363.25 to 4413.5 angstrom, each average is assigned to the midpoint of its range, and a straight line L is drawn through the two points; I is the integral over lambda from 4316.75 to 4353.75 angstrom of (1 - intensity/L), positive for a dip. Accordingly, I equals 5.5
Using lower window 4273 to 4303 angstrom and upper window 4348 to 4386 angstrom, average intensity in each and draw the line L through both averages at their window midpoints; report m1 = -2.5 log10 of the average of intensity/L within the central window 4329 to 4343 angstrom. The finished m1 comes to 0.361 mag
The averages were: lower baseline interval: 11.1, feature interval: 8.17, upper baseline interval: 11.6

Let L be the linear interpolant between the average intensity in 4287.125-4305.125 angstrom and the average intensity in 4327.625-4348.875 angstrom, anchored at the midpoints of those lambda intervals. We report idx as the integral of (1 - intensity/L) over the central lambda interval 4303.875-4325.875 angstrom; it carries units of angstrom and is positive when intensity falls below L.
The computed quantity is 1.1 angstrom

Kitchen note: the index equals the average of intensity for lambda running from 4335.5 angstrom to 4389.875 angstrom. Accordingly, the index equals 11.3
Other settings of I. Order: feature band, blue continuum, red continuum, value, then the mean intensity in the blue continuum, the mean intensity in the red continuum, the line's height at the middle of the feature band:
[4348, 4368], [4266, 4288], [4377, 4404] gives 0.1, 11.5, 11.5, 11.5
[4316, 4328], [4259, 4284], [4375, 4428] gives 2.1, 11.6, 11.1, 11.4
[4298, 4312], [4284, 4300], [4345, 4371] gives 1.5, 10.8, 11.4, 11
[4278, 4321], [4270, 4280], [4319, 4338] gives -2.9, 11.5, 7.64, 9.72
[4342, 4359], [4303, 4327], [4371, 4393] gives -1.4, 9.31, 11.7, 10.6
